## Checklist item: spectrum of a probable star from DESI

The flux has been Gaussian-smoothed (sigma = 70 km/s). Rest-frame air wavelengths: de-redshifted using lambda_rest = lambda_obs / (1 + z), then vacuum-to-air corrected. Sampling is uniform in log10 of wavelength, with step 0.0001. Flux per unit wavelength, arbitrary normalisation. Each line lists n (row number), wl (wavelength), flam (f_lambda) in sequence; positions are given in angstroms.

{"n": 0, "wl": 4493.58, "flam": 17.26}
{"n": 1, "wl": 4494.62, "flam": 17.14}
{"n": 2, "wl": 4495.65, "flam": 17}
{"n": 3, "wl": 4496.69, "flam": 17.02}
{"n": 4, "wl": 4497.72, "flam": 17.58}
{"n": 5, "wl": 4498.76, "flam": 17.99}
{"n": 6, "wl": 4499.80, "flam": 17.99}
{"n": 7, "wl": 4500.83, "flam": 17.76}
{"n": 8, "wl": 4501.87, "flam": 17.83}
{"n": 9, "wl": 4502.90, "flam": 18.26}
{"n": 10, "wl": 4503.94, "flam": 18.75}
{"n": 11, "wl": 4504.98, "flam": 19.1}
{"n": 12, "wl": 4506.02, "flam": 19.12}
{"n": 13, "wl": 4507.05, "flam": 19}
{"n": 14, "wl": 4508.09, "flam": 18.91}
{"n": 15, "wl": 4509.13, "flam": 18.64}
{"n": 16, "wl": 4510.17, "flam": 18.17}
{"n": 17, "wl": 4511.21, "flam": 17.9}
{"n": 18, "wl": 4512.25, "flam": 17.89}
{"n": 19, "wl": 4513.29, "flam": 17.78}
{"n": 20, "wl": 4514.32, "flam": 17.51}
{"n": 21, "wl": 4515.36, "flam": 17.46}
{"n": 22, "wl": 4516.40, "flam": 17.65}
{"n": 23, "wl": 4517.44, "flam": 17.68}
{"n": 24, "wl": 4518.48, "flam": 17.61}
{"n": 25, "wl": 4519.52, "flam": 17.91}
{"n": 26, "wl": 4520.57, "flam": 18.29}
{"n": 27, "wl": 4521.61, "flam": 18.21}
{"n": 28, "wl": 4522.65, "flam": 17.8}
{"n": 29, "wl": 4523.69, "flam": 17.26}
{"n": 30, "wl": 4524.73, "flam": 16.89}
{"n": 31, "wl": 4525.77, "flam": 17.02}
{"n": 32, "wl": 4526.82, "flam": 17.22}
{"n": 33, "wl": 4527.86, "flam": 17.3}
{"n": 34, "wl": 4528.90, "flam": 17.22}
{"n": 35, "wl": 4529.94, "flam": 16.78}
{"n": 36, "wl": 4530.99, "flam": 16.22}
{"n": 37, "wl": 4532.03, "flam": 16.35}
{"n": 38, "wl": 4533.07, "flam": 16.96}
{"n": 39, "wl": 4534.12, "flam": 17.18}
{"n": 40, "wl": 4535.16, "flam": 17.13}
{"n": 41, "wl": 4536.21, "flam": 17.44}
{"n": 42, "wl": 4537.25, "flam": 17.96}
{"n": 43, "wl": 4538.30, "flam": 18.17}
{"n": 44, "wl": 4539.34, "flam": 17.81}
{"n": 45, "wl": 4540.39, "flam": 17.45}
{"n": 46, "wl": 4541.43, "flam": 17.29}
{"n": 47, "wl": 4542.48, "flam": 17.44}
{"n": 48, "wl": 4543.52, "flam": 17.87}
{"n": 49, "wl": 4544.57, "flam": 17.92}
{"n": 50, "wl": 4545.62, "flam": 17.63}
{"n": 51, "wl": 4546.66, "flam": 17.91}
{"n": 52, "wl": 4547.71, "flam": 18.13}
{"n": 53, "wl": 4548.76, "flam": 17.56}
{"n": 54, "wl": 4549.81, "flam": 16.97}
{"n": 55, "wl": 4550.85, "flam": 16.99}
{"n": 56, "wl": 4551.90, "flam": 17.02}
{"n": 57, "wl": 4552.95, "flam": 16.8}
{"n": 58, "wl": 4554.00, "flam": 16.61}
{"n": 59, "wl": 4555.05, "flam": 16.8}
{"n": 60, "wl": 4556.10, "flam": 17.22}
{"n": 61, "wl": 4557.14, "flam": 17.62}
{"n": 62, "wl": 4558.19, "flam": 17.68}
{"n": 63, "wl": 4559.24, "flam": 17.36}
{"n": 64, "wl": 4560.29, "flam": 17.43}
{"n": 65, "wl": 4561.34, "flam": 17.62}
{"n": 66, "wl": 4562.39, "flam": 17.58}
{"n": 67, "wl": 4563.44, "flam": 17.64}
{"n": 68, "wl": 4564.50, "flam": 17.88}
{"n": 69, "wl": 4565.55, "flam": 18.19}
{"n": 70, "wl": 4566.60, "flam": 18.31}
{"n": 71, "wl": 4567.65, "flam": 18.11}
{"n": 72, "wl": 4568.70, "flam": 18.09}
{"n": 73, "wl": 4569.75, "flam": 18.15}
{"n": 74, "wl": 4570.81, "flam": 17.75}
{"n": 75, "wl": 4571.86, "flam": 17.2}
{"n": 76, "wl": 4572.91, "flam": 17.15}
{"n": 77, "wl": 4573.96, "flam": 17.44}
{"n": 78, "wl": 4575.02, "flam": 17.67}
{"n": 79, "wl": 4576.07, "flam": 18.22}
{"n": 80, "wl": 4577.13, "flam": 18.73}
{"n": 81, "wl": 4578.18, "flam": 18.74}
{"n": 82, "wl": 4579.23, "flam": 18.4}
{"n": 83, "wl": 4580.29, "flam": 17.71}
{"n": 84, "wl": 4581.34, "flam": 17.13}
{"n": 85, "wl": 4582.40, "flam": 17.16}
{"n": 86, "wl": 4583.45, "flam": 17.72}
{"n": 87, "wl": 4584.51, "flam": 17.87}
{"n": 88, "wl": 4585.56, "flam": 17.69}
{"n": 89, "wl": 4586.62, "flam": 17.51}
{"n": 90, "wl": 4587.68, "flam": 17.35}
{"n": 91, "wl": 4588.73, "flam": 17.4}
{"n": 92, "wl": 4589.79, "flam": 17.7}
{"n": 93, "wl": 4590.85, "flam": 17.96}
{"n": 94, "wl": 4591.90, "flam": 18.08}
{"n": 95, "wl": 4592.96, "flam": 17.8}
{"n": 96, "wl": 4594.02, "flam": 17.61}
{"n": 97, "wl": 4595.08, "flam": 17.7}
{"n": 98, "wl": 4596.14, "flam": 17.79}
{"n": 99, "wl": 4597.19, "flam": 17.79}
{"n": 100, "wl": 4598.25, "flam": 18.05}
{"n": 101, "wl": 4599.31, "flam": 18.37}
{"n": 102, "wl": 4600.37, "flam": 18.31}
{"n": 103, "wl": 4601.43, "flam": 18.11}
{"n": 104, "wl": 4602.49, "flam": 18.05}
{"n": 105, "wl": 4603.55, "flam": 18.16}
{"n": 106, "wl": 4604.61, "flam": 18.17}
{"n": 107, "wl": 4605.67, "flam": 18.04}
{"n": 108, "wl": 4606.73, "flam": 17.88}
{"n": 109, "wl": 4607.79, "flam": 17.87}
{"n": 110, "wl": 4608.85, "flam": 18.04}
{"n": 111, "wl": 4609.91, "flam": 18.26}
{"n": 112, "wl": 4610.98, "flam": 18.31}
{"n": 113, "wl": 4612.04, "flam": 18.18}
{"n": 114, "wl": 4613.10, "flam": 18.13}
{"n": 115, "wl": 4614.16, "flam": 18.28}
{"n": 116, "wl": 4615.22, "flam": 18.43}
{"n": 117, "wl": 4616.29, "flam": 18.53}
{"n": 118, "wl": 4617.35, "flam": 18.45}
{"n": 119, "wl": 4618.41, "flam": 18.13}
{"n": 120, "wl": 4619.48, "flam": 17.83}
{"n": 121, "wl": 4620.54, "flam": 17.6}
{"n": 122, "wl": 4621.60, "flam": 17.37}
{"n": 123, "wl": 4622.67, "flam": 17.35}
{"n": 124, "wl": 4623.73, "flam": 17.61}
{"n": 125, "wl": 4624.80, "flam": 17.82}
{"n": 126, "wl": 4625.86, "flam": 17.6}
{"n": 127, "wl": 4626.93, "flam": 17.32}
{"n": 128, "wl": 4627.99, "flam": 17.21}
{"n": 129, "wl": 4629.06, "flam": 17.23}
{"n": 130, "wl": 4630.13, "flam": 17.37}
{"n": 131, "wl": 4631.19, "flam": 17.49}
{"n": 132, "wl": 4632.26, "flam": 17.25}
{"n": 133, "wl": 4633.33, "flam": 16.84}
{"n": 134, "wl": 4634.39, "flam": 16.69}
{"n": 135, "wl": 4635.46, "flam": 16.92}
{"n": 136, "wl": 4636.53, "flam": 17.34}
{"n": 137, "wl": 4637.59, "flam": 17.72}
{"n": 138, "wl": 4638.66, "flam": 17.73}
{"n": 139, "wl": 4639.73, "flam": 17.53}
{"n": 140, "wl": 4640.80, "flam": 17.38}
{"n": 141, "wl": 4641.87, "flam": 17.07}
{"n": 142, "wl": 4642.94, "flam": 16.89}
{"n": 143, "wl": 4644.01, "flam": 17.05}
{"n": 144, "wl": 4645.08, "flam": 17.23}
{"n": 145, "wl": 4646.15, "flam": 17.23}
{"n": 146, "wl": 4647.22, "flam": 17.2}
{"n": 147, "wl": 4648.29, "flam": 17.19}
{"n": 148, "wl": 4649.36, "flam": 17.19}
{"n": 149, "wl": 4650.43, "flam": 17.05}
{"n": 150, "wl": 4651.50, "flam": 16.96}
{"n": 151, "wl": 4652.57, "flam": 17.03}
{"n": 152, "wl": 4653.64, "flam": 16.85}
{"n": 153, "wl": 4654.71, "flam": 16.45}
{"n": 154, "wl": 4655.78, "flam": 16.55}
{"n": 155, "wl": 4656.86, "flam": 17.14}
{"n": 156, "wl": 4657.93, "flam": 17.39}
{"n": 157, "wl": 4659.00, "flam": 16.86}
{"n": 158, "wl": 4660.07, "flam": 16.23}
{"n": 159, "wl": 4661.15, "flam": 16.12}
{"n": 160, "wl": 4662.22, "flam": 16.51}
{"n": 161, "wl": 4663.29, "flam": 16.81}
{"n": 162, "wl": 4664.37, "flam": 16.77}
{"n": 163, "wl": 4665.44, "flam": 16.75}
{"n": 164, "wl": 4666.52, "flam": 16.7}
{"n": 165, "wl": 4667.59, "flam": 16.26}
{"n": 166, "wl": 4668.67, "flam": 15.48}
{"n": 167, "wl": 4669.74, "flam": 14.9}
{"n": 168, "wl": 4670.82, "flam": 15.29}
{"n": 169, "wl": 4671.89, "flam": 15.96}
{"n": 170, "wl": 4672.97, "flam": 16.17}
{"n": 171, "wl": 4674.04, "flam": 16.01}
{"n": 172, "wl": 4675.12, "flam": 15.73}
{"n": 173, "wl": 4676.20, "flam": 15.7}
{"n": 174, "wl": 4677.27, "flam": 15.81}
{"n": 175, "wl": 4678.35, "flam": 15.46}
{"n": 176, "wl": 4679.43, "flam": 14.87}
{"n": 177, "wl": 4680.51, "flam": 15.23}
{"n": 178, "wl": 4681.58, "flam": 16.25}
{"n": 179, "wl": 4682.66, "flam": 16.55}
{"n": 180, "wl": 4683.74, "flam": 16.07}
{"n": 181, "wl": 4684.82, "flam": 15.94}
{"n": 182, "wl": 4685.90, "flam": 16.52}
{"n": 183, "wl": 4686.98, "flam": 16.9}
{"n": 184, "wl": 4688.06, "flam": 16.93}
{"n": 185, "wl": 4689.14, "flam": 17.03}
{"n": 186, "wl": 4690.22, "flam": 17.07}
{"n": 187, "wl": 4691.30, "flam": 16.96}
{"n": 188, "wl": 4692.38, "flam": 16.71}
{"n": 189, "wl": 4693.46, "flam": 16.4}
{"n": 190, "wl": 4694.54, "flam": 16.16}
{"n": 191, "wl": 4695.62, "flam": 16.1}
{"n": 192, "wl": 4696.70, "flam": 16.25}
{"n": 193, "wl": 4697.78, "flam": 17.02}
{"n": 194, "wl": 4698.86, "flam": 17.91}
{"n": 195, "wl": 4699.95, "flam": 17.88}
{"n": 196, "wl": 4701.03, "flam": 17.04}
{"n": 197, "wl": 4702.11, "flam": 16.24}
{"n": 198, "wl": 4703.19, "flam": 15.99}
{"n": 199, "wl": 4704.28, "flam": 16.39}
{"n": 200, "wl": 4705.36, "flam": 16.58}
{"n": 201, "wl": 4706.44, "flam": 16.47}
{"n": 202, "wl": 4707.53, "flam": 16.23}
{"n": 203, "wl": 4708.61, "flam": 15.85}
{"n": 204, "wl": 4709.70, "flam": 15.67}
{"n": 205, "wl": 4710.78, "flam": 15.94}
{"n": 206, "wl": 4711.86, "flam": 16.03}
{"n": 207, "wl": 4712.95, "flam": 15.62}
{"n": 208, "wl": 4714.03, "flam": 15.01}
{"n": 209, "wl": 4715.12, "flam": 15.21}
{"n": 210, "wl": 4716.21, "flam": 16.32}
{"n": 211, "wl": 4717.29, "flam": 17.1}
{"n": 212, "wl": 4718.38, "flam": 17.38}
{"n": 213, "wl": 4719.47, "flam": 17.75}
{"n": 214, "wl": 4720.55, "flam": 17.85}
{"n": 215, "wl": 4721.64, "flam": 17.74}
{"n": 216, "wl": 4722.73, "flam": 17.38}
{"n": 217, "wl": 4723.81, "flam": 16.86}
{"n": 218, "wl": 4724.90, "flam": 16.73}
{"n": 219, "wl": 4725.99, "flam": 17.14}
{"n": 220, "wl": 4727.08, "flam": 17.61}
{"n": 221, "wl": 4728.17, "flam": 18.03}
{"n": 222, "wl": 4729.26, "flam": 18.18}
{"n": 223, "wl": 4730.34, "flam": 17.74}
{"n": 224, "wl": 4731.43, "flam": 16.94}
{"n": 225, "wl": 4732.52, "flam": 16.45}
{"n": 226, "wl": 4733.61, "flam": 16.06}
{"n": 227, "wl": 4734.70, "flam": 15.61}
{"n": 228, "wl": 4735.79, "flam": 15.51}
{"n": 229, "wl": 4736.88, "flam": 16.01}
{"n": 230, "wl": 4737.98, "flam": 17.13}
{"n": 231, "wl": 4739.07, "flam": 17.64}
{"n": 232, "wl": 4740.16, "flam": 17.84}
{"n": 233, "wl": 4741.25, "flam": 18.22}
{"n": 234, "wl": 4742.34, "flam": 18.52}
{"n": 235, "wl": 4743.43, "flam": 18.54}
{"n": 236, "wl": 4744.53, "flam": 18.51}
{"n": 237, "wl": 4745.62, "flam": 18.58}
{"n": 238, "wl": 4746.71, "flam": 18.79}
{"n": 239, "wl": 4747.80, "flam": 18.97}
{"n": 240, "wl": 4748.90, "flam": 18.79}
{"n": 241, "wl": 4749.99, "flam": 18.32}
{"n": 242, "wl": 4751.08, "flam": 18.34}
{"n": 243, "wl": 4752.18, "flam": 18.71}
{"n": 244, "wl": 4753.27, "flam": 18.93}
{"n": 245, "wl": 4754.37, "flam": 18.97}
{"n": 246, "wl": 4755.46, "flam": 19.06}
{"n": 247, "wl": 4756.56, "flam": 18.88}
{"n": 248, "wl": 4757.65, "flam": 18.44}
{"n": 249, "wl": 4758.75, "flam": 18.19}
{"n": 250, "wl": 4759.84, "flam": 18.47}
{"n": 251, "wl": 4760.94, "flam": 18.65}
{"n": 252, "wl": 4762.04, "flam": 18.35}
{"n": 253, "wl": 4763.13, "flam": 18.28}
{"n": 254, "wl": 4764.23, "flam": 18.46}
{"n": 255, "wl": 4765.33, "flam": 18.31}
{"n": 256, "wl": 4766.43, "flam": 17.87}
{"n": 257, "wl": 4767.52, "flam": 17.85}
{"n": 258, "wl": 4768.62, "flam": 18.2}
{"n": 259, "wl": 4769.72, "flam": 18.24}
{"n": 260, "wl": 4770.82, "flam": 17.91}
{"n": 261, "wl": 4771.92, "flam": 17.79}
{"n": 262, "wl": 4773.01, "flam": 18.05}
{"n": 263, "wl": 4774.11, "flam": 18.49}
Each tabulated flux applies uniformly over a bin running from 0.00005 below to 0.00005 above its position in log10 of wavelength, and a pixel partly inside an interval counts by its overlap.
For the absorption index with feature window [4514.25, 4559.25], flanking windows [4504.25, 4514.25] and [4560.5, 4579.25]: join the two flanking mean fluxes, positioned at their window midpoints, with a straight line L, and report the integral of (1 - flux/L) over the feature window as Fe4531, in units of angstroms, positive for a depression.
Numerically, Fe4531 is 2.04 angstroms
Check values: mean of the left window 18.5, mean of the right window 17.9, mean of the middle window 17.4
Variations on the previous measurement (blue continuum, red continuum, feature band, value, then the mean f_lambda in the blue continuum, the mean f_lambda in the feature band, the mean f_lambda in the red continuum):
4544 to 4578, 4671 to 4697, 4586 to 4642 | -2.48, 17.6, 17.8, 16.2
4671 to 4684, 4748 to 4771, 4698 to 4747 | 0.80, 15.8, 17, 18.4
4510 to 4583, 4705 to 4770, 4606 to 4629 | -0.47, 17.6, 17.9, 17.5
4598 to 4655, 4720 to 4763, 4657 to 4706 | 3.79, 17.6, 16.4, 17.9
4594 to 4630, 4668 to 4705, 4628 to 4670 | 0.44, 17.9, 16.9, 16.3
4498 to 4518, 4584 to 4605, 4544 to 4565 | 0.69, 18.2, 17.4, 17.9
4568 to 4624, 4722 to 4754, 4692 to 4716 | 1.93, 17.9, 16.3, 17.7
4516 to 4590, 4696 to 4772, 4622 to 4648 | 0.31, 17.5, 17.3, 17.4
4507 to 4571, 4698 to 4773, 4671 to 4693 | 1.67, 17.6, 16.2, 17.5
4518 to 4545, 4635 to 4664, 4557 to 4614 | -2.13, 17.4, 17.9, 17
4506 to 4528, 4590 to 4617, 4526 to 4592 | 1.54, 17.9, 17.5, 18.1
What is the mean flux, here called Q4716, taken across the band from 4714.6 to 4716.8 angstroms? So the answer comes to 15.8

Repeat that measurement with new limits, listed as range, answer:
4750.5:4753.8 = 18.7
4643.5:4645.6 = 17.1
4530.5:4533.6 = 16.5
